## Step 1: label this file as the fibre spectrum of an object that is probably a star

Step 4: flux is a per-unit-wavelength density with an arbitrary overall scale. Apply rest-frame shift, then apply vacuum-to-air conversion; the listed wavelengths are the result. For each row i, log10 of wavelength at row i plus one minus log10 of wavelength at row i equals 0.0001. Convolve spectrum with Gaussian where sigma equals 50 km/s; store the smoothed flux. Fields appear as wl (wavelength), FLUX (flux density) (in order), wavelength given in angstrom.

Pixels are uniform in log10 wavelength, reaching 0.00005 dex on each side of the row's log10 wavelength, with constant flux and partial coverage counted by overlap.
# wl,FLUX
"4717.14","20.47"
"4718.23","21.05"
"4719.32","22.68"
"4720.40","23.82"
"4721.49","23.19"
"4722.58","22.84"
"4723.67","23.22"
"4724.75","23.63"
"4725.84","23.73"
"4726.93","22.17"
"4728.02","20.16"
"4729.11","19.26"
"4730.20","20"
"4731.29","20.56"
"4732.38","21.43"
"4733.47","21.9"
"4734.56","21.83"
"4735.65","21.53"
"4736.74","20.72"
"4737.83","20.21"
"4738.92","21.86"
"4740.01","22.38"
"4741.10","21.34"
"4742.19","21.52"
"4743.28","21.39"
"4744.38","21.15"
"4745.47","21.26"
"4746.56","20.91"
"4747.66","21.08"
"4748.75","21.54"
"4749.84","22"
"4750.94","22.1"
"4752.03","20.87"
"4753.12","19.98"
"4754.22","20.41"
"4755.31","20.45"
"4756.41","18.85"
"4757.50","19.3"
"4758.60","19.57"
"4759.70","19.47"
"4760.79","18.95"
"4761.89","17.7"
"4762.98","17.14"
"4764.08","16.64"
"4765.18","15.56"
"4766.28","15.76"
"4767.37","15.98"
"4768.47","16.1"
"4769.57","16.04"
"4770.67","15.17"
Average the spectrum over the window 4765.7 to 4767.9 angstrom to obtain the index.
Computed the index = 15.9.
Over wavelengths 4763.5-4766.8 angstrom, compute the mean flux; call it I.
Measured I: 16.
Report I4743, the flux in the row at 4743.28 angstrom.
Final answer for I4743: 21.39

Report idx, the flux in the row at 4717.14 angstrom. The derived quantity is 20.47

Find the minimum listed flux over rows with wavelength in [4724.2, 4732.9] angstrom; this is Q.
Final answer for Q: 19.26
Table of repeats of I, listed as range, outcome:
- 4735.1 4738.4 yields 20.8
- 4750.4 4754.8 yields 20.9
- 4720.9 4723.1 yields 23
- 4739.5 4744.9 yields 21.5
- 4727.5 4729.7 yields 19.7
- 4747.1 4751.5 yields 21.7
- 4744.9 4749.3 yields 21.2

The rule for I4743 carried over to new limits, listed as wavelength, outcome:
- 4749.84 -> 22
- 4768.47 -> 16.1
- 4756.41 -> 18.85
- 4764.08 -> 16.64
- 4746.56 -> 20.91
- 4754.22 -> 20.41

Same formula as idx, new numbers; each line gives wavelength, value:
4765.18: 15.56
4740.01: 22.38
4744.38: 21.15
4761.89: 17.7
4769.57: 16.04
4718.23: 21.05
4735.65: 21.53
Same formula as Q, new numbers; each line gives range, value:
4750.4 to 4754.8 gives 19.98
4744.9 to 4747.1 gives 20.91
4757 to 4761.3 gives 18.95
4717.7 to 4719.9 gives 21.05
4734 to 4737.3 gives 20.72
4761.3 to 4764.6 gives 16.64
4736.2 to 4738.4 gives 20.21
